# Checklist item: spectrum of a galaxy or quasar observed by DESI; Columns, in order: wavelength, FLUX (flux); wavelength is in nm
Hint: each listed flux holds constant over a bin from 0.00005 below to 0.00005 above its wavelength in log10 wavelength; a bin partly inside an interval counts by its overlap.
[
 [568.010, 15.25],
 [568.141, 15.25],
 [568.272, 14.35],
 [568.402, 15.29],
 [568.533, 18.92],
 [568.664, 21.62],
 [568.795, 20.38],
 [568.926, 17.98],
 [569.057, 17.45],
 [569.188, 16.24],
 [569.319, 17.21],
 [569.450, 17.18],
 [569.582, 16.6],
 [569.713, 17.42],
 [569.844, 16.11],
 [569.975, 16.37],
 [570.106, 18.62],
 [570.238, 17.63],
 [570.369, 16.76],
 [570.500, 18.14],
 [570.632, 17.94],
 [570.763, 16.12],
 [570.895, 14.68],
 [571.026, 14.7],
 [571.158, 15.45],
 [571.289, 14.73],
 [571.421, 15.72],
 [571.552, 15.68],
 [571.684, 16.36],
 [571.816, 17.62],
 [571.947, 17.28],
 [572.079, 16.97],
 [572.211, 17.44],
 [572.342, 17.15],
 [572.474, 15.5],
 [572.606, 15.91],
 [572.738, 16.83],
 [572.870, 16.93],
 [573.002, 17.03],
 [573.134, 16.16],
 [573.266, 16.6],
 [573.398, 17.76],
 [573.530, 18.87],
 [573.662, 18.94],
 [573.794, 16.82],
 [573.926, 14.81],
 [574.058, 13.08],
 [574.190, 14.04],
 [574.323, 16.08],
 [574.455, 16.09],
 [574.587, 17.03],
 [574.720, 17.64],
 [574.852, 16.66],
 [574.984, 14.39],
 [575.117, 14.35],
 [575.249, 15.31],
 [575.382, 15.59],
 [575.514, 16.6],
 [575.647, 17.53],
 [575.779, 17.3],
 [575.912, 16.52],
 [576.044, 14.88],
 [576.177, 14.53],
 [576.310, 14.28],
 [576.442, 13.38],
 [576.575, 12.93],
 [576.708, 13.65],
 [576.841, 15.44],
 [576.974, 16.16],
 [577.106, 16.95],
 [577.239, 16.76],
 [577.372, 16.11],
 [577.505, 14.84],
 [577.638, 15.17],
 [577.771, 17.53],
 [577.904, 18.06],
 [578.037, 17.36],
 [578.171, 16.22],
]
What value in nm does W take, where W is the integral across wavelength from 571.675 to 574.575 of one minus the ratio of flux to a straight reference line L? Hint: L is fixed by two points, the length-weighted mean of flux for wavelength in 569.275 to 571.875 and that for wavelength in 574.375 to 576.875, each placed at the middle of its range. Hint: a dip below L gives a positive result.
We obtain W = -0.102 nm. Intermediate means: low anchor 16.5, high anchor 15.5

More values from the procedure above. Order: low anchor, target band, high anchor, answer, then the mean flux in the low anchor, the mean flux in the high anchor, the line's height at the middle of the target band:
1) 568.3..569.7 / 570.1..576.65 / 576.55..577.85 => 0.19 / 17.8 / 15.7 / 16.6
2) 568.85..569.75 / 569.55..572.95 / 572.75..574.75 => 0.06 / 17.2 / 16.5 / 16.9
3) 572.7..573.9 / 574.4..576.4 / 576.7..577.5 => 0.08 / 17.3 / 15.9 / 16.5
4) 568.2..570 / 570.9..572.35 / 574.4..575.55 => 0.05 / 17.4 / 15.9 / 16.8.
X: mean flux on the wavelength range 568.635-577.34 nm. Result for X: 16.4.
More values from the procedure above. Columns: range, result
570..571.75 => 16.3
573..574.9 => 16.5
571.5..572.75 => 16.7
